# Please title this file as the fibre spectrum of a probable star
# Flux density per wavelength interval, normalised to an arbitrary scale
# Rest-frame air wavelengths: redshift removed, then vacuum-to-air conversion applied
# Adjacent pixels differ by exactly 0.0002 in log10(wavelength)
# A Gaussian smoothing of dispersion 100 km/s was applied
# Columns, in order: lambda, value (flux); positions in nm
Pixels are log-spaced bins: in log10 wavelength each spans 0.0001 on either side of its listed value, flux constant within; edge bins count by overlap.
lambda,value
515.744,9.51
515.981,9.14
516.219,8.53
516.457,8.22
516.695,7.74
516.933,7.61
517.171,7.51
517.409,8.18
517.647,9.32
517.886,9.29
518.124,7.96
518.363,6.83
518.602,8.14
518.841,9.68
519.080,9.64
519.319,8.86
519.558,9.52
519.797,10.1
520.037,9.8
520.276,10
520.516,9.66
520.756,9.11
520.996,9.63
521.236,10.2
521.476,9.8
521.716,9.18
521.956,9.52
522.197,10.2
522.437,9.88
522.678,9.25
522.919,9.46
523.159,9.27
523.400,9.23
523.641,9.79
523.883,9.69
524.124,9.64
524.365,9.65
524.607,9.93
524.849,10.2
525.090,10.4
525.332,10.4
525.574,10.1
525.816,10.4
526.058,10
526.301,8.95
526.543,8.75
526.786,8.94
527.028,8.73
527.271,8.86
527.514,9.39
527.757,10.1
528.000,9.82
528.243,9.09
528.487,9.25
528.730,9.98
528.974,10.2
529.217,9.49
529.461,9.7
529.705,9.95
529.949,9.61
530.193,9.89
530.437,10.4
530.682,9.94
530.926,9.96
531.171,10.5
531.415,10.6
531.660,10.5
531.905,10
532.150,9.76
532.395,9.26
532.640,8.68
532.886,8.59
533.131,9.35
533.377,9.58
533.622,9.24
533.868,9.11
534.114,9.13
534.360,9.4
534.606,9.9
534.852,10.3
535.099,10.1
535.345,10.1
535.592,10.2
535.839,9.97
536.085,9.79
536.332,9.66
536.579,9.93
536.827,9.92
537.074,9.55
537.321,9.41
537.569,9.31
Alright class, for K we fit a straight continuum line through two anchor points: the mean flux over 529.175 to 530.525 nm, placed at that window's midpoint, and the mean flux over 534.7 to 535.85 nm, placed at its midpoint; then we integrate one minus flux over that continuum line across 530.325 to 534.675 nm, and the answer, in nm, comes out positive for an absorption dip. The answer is 0.14 nm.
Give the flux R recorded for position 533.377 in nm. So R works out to 9.58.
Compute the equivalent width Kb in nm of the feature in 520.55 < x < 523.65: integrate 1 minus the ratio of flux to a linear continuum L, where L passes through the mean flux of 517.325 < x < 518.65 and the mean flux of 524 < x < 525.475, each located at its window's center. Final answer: -0.07 nm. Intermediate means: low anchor 8.3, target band 9.57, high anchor 10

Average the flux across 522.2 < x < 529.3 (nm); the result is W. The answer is 9.63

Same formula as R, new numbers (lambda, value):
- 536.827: 9.92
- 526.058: 10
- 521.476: 9.8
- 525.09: 10.4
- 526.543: 8.75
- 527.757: 10.1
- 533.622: 9.24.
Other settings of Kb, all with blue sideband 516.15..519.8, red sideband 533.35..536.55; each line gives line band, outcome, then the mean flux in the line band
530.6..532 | -0.12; 10.3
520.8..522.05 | -0.12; 9.64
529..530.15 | -0.05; 9.75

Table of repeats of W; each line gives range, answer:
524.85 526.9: 9.77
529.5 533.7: 9.76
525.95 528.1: 9.27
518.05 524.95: 9.45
